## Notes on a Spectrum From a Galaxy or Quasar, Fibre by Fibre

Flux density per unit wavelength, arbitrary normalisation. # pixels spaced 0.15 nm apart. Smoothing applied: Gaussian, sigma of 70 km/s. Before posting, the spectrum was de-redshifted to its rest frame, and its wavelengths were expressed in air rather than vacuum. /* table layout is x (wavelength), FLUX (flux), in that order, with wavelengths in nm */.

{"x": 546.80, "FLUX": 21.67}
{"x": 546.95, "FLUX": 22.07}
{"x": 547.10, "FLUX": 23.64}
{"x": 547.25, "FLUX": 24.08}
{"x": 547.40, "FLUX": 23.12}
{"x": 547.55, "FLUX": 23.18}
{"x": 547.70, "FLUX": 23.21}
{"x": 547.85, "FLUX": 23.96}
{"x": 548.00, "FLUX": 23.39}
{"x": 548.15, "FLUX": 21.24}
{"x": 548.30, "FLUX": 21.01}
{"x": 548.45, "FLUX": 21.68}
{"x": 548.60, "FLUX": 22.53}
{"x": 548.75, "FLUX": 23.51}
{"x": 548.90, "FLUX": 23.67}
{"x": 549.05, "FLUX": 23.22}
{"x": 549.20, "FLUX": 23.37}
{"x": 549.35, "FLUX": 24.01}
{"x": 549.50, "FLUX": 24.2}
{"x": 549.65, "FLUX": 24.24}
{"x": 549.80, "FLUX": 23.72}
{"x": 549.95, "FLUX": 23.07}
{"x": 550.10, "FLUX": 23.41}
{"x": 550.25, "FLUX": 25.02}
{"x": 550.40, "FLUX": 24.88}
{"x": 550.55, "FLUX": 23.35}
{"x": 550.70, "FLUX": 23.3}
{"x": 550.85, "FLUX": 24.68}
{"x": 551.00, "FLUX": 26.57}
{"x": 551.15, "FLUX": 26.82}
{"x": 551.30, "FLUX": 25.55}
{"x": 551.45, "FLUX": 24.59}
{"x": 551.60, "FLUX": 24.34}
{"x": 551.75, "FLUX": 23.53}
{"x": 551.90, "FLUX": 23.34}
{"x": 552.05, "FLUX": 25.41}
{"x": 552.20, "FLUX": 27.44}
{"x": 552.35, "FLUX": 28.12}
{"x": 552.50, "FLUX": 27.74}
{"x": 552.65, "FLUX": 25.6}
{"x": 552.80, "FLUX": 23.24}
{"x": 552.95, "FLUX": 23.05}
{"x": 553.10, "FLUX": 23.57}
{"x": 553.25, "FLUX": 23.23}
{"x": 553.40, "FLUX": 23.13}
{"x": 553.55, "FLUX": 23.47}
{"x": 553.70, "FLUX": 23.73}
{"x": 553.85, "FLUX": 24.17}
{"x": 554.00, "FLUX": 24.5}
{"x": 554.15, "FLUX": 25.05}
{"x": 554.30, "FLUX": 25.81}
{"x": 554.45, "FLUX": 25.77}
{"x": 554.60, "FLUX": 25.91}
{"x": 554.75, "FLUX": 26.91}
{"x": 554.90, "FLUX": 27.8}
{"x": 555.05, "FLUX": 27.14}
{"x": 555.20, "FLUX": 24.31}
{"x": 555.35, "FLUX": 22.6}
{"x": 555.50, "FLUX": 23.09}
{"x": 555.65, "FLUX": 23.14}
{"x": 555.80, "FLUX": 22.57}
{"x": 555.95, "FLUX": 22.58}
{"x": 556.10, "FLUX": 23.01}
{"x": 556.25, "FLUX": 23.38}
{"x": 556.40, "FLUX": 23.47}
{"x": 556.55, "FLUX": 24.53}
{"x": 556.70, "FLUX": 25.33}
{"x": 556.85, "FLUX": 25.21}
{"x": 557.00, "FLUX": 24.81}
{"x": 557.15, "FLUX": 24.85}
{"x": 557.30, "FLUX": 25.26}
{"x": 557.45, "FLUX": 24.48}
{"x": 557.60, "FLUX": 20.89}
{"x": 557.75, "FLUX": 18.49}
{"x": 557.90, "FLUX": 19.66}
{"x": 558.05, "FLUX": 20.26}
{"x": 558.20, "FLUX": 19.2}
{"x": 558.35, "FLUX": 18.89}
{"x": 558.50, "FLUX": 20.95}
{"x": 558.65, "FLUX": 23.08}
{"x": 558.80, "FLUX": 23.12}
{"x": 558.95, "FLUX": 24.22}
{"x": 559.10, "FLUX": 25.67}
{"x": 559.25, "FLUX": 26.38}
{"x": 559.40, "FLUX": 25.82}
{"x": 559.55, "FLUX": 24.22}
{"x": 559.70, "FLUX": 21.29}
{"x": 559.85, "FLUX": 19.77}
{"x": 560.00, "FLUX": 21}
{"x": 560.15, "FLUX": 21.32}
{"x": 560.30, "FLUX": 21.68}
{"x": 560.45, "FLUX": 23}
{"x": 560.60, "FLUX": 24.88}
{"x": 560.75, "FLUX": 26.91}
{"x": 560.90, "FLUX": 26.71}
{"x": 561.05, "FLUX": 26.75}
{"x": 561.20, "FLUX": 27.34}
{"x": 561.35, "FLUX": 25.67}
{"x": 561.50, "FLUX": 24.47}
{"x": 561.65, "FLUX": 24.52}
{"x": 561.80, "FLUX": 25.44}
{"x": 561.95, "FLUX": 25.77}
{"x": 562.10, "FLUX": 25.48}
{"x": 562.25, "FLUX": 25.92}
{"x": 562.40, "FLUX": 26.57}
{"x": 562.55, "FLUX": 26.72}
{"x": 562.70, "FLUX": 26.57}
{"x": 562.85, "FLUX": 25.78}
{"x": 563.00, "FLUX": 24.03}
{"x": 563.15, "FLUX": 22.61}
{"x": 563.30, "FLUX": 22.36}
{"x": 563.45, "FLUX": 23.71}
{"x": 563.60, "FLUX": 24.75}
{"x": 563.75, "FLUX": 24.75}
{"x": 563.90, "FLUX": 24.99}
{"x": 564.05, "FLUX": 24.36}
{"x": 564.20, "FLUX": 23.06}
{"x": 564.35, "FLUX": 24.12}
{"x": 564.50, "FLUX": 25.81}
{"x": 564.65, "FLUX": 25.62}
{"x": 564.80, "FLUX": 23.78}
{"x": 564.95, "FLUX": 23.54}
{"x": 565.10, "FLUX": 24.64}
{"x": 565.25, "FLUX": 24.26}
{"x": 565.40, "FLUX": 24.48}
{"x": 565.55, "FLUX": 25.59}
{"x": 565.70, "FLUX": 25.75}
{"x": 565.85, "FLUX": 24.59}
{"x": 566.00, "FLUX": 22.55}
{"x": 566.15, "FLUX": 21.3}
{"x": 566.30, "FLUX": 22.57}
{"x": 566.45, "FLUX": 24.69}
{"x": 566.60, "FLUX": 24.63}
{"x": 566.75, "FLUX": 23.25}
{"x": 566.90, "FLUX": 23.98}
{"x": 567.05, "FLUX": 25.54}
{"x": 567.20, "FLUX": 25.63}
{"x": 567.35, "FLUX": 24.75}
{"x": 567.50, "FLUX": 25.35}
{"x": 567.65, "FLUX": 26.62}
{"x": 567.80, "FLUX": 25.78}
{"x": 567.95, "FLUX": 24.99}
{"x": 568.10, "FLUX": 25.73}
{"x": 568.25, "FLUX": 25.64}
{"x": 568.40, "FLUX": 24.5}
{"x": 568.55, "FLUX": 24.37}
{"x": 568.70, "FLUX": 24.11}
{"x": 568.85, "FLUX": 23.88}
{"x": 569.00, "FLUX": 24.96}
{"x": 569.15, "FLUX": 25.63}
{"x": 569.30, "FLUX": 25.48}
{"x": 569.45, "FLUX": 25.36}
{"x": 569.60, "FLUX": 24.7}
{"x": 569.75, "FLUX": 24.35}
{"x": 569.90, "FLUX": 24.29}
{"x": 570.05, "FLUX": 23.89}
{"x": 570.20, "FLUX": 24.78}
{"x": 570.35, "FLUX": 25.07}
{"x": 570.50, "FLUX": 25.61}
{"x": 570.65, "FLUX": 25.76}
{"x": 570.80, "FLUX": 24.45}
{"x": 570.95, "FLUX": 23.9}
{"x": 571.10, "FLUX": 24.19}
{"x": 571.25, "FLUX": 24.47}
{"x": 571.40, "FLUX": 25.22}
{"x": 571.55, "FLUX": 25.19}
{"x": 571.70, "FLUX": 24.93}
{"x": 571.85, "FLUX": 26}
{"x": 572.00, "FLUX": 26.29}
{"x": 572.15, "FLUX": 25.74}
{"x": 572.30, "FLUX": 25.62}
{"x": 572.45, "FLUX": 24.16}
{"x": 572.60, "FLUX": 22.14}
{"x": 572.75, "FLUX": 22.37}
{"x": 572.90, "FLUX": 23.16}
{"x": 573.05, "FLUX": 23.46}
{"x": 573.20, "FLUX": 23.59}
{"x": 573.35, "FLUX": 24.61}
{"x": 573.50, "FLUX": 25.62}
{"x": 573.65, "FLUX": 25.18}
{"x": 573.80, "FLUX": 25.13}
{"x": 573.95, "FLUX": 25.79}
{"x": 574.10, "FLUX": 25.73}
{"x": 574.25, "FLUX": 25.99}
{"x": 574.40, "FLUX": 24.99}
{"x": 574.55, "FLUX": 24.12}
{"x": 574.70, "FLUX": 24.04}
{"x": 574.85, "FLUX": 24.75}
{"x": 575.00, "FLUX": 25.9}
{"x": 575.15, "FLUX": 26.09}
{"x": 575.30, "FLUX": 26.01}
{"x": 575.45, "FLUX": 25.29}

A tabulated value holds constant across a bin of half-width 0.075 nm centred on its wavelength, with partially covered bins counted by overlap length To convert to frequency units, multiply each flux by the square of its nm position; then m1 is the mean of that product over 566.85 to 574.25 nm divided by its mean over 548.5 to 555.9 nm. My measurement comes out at 1.08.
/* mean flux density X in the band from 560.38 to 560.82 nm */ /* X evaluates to 24.9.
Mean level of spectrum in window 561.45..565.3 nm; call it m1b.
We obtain 24.8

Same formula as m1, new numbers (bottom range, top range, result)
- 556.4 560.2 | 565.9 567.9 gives 1.10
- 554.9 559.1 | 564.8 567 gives 1.08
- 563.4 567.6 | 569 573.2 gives 1.03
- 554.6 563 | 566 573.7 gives 1.07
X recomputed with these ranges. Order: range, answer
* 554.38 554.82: 26.2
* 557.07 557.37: 25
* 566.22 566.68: 23.9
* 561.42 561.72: 24.5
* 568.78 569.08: 24.4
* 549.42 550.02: 23.8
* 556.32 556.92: 24.6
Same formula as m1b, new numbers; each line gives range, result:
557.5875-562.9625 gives 23.8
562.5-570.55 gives 24.6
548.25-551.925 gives 23.9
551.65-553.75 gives 24.6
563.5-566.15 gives 24.4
